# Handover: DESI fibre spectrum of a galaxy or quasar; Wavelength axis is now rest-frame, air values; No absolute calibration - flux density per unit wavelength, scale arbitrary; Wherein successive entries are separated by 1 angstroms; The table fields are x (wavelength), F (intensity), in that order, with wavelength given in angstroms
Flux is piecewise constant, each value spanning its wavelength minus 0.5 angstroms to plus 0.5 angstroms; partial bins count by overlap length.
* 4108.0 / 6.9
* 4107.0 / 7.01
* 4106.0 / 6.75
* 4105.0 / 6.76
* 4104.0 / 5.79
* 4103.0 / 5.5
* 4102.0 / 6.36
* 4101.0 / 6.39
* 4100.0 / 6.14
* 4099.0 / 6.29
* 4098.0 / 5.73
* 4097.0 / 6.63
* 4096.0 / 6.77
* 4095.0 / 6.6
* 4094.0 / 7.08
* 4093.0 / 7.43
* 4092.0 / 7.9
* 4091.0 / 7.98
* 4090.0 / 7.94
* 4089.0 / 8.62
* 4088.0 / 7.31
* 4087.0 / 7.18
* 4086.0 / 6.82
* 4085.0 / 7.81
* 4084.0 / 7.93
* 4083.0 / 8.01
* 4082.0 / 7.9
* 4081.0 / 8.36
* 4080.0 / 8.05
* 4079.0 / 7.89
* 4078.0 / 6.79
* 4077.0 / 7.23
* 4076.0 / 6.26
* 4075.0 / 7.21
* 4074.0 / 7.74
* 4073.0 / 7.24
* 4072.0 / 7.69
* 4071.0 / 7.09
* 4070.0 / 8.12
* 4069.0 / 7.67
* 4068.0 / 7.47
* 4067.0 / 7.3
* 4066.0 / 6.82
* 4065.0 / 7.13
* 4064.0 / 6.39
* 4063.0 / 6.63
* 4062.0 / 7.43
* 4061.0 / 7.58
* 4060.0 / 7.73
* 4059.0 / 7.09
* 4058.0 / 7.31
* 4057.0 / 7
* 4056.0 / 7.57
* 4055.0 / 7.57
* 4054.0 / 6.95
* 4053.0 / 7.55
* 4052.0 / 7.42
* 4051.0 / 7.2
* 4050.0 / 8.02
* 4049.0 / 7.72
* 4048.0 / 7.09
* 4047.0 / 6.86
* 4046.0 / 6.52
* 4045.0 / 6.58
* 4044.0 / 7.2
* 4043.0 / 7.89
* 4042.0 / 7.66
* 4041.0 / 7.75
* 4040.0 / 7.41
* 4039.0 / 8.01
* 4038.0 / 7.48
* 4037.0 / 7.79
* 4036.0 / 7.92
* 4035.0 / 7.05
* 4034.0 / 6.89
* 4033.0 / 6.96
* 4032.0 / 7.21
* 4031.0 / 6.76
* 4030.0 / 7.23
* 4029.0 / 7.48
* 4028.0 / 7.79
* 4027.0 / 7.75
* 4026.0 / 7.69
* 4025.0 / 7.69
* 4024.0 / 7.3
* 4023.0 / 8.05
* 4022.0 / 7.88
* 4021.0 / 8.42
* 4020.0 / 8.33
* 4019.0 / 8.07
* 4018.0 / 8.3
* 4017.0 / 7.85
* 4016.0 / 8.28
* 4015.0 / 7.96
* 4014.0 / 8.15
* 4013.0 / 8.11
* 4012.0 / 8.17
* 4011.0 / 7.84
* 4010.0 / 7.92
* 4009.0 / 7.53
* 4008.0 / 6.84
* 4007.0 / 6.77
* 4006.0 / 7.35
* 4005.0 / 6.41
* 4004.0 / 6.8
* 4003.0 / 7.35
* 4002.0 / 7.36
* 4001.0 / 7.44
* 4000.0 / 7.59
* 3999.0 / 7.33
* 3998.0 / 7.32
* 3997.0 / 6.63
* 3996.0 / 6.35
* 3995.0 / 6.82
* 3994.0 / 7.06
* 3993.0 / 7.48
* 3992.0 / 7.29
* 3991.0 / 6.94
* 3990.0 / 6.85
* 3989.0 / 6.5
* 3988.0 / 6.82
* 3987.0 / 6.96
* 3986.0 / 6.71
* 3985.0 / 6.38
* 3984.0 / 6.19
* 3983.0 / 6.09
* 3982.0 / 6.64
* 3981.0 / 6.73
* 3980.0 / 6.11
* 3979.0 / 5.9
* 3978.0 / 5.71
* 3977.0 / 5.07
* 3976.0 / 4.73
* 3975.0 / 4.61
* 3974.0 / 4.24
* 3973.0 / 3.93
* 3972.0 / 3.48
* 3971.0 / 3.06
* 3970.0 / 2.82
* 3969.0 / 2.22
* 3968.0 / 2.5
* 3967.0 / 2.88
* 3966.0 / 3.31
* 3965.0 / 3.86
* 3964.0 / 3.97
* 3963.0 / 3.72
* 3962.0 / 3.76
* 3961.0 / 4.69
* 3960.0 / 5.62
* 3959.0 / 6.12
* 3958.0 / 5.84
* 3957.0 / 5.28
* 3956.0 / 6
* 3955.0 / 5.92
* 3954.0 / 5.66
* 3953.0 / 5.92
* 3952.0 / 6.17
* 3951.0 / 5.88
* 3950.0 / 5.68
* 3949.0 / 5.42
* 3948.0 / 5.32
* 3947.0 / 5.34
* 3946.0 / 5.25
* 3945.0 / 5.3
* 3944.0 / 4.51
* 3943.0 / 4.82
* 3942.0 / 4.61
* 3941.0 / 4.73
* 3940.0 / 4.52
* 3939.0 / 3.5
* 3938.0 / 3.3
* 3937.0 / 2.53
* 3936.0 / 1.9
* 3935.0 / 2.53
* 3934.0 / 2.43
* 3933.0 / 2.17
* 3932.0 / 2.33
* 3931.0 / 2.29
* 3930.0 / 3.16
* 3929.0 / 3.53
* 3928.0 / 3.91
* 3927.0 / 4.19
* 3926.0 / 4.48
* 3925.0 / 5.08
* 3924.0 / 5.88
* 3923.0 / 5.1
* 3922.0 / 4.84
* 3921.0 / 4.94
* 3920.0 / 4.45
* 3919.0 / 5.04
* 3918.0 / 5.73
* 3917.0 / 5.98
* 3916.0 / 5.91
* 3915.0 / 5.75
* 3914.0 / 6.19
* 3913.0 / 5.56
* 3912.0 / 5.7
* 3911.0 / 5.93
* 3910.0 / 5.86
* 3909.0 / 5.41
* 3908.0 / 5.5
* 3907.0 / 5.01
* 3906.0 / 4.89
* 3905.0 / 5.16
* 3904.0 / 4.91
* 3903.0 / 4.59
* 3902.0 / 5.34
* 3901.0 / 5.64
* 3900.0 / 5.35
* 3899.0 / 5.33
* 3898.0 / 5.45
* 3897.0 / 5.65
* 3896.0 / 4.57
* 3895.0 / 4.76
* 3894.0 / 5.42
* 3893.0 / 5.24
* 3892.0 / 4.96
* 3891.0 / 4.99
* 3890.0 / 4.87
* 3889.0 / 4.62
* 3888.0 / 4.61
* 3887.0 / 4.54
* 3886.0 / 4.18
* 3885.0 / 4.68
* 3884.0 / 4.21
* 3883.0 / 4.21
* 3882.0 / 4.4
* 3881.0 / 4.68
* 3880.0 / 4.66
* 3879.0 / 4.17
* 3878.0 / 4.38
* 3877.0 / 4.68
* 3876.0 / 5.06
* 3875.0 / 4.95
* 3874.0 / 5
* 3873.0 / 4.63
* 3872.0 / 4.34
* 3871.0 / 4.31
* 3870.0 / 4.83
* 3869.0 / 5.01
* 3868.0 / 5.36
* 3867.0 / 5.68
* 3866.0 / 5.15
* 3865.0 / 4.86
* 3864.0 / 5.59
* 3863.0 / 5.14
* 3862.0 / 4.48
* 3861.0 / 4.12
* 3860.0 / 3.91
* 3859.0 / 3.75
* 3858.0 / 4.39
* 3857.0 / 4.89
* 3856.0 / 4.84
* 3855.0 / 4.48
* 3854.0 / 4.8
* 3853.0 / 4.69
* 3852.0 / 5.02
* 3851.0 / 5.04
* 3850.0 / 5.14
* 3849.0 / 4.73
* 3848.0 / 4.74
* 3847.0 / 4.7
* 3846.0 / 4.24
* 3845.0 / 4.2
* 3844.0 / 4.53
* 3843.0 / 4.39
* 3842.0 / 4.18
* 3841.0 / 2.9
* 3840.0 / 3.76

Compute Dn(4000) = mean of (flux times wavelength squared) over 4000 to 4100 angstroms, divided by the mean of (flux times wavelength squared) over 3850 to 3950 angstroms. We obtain 1.70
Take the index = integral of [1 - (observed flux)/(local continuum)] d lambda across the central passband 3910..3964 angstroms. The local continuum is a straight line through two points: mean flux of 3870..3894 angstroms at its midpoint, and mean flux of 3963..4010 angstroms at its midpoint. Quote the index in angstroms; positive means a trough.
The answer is 5.6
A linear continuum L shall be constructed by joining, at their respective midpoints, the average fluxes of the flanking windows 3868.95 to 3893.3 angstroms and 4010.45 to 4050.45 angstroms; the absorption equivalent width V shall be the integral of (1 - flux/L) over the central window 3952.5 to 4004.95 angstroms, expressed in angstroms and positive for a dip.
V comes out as 7.9 angstroms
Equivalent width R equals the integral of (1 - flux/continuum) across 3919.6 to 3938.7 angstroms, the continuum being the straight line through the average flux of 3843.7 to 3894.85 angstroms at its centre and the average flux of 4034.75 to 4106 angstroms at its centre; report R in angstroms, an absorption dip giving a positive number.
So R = 6.38 angstroms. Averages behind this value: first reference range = 4.71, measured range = 3.63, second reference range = 7.25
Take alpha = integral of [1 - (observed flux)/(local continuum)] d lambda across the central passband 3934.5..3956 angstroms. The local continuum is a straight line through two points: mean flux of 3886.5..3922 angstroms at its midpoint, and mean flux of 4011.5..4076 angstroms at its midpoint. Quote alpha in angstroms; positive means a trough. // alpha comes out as 4.3 angstroms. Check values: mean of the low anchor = 5.25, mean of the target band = 4.74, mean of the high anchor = 7.49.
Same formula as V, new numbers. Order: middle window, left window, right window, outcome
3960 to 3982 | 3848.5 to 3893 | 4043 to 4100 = 6.5 angstroms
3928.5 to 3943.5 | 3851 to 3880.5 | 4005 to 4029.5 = 7.2 angstroms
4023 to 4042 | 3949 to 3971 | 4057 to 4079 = -3.2 angstroms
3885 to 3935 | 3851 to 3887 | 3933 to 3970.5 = -3.1 angstroms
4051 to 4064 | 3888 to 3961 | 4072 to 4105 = -1.1 angstroms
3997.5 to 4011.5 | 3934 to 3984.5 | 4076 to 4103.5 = -4.4 angstroms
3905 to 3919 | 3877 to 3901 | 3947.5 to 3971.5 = -2.5 angstroms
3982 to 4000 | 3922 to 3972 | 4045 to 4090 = -4.7 angstroms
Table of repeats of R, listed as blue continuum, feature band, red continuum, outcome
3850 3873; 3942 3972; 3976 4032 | 7.8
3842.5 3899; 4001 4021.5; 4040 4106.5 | -3.9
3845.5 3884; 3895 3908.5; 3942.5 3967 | -0.8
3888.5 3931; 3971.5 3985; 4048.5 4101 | 1.4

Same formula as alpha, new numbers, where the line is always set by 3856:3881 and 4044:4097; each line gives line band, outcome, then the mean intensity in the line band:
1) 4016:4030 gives -2.36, 7.88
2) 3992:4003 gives -1.27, 7.15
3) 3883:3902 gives 0.39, 4.94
